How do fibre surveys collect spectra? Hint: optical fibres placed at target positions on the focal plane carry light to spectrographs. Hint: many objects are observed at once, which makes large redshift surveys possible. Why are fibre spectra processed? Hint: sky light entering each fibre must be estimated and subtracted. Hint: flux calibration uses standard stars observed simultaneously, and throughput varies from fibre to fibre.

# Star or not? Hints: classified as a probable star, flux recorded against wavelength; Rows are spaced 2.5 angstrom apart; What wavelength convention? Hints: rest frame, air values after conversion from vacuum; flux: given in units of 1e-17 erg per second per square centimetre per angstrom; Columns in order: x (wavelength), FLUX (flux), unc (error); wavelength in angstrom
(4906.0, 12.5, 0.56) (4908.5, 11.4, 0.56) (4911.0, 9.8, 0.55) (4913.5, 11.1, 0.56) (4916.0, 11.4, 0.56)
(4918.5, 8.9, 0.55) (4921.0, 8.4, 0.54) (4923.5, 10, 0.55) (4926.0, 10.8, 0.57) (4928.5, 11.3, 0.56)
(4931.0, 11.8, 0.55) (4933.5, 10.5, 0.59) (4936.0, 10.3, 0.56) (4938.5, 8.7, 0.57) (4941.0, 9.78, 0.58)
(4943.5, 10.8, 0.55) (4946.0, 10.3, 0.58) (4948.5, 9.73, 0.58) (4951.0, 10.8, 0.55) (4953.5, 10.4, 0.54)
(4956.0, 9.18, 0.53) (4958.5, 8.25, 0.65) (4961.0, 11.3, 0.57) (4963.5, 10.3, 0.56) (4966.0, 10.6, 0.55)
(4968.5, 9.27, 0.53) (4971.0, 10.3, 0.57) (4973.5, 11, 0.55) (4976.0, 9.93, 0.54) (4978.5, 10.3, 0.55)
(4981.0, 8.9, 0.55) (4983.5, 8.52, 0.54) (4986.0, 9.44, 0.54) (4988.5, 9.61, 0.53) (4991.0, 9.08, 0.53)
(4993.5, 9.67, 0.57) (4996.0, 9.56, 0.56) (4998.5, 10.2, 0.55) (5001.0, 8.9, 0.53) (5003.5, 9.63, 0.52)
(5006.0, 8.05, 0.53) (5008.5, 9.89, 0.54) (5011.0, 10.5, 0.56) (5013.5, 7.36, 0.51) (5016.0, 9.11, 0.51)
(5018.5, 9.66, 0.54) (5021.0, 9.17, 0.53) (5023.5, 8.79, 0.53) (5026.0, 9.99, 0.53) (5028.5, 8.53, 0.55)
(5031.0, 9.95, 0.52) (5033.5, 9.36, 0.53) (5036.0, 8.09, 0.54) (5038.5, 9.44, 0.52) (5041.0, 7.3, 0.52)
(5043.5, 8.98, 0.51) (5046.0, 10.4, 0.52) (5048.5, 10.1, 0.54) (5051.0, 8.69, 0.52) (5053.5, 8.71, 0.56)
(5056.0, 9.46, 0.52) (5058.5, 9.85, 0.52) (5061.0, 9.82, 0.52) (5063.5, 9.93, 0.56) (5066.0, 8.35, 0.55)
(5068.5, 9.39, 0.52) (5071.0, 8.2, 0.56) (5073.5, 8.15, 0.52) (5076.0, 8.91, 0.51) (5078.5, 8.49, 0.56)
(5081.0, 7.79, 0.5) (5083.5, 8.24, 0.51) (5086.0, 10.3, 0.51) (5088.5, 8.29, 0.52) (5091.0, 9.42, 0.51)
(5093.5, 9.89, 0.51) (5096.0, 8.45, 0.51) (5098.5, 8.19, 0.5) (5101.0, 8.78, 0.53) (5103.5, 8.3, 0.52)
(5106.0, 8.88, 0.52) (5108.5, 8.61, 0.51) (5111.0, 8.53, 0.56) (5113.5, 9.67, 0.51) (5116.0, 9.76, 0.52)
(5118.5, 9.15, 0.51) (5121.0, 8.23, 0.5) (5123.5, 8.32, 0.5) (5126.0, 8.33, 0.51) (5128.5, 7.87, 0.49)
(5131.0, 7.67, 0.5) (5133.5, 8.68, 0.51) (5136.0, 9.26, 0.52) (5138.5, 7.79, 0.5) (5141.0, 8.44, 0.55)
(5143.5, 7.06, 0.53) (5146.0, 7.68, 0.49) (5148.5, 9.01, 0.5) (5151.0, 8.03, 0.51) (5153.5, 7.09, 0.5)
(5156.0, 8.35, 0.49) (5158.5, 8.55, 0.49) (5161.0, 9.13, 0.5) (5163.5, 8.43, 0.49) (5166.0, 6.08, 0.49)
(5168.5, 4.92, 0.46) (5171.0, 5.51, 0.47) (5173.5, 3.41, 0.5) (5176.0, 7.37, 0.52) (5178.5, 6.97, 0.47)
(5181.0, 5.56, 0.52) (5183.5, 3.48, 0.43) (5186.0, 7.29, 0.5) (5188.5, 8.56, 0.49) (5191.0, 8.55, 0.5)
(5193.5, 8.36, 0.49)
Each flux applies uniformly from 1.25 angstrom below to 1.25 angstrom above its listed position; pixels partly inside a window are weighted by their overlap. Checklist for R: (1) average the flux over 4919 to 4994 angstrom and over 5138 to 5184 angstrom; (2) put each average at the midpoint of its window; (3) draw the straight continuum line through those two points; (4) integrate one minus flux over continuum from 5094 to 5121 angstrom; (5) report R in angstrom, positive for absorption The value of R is -3.6 angstrom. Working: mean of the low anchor 9.97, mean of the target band 8.83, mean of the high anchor 7.04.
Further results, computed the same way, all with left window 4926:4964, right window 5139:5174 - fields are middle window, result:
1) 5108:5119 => -1.71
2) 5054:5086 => -1.46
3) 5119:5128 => -0.60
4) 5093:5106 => -0.85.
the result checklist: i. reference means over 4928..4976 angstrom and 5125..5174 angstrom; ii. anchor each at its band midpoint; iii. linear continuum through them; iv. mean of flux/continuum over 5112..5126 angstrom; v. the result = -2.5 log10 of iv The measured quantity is -0.12 mag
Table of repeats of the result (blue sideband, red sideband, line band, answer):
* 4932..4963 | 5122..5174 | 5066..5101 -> -0.04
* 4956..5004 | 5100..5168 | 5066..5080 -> 0.04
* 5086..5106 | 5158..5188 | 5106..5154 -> -0.09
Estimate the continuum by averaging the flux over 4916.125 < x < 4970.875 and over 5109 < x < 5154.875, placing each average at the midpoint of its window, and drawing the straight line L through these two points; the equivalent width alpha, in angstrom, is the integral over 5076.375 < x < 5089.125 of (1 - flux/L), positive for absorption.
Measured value 0.2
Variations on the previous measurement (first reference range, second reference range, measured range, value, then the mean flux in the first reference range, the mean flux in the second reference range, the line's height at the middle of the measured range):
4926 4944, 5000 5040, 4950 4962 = 0.2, 10.5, 9.14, 10.1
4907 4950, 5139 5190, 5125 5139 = -1.5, 10.3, 7.06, 7.51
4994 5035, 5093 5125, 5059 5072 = -0.2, 9.29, 8.8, 9.03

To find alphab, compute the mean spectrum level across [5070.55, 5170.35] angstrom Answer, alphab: 8.36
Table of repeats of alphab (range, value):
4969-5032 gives 9.44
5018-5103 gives 9.02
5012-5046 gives 8.97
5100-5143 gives 8.58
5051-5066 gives 9.38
